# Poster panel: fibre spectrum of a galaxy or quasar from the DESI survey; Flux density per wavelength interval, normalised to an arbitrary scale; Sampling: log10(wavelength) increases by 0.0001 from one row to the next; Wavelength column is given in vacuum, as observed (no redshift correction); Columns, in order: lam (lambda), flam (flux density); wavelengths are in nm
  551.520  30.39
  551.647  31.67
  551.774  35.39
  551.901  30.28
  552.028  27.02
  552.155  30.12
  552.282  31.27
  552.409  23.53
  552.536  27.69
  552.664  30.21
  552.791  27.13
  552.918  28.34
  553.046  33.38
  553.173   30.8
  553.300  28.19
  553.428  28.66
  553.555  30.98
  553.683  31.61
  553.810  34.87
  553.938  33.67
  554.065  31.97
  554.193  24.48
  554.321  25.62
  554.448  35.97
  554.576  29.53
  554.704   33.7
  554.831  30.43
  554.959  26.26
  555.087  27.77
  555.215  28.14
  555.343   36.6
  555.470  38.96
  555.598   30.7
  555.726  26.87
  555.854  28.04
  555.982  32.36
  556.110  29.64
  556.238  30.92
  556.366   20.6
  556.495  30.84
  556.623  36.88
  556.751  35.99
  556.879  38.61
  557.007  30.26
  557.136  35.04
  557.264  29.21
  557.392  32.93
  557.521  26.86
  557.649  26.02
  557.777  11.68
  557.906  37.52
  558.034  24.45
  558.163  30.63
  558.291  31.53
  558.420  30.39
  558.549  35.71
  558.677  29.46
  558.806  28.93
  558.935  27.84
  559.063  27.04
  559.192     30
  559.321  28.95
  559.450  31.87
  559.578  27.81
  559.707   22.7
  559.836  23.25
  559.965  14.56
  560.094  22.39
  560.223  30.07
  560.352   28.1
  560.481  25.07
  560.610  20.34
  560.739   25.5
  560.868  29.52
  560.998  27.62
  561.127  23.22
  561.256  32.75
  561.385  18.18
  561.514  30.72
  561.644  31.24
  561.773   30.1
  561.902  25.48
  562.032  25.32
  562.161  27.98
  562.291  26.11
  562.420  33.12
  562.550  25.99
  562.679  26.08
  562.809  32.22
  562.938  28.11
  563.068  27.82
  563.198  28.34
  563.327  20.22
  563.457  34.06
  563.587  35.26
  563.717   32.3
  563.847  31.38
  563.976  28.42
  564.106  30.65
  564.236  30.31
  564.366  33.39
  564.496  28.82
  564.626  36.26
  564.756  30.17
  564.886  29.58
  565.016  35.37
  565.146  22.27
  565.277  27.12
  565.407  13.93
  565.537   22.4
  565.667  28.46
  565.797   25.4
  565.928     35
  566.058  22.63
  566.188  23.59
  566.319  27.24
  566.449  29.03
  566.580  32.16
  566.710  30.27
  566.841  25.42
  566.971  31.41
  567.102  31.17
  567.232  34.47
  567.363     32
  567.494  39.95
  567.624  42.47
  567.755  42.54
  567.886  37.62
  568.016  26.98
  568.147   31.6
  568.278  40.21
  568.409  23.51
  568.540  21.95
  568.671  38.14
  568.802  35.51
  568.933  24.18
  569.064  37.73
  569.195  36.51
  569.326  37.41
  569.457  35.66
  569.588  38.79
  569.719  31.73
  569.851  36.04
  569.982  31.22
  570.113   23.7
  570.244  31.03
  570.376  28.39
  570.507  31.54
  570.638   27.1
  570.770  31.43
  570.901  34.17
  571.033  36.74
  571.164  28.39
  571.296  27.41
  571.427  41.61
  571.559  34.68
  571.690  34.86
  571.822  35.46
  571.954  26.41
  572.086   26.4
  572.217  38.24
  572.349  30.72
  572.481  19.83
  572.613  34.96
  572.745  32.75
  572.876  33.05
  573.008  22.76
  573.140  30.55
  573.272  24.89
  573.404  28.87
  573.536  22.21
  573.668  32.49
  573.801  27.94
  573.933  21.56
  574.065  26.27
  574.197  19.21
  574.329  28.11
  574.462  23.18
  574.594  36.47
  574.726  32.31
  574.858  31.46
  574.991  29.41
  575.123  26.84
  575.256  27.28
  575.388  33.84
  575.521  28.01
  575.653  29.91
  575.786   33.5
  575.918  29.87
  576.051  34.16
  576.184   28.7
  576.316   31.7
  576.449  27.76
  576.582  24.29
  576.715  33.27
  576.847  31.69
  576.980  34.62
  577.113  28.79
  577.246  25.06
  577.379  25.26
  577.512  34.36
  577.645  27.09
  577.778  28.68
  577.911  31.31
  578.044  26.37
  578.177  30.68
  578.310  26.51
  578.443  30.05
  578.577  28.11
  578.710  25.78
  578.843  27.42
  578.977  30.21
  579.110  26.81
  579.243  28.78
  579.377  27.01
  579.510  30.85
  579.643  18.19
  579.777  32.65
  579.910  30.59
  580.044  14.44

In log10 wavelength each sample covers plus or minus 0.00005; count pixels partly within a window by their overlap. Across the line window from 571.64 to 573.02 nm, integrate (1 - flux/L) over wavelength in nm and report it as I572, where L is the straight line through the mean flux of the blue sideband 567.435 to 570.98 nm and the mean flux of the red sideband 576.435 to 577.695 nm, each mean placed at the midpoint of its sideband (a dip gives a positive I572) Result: 0.04 nm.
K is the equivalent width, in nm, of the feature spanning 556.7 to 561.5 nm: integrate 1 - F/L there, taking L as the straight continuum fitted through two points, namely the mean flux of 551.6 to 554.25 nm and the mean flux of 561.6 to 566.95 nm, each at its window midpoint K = 0.22 nm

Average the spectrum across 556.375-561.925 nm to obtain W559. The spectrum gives 28.2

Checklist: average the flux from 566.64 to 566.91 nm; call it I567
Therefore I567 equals 28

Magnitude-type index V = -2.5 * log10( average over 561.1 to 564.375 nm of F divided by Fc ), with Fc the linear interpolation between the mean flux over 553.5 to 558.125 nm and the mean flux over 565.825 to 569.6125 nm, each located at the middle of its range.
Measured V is 0.10 mag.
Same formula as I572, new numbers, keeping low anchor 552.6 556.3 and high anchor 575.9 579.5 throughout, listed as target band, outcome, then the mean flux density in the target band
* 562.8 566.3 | 0.16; 28.6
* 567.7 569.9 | -0.31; 33.8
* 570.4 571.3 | -0.05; 31.1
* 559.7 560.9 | 0.24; 24.1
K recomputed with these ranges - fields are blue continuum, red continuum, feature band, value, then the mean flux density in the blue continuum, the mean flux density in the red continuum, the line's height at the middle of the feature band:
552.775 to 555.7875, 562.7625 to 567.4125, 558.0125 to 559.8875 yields 0.07 nm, 30.7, 29.1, 30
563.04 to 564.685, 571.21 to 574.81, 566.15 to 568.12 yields -0.16 nm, 30.6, 29.4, 30.2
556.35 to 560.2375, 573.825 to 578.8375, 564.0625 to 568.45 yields -0.24 nm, 28.8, 28.9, 28.9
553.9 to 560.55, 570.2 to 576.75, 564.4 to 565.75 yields 0.09 nm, 29.3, 29.8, 29.5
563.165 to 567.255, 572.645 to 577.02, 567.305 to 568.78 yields -0.27 nm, 28.9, 29.1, 29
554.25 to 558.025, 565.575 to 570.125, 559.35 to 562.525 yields 0.48 nm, 30.4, 32.1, 31.1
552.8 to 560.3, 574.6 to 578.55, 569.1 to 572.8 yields -0.31 nm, 29.6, 29.8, 29.8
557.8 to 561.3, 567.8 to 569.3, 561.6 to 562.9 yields 0.03 nm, 27.4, 32.5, 29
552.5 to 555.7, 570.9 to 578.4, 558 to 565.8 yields 0.59 nm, 30.6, 29.7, 30.2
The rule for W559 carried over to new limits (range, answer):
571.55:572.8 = 31.3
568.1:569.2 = 31.9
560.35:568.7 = 29.3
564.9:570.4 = 31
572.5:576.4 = 28.9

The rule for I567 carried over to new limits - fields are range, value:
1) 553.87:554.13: 32.8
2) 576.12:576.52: 29.3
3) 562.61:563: 28.8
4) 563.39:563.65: 34.5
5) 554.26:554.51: 30.9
